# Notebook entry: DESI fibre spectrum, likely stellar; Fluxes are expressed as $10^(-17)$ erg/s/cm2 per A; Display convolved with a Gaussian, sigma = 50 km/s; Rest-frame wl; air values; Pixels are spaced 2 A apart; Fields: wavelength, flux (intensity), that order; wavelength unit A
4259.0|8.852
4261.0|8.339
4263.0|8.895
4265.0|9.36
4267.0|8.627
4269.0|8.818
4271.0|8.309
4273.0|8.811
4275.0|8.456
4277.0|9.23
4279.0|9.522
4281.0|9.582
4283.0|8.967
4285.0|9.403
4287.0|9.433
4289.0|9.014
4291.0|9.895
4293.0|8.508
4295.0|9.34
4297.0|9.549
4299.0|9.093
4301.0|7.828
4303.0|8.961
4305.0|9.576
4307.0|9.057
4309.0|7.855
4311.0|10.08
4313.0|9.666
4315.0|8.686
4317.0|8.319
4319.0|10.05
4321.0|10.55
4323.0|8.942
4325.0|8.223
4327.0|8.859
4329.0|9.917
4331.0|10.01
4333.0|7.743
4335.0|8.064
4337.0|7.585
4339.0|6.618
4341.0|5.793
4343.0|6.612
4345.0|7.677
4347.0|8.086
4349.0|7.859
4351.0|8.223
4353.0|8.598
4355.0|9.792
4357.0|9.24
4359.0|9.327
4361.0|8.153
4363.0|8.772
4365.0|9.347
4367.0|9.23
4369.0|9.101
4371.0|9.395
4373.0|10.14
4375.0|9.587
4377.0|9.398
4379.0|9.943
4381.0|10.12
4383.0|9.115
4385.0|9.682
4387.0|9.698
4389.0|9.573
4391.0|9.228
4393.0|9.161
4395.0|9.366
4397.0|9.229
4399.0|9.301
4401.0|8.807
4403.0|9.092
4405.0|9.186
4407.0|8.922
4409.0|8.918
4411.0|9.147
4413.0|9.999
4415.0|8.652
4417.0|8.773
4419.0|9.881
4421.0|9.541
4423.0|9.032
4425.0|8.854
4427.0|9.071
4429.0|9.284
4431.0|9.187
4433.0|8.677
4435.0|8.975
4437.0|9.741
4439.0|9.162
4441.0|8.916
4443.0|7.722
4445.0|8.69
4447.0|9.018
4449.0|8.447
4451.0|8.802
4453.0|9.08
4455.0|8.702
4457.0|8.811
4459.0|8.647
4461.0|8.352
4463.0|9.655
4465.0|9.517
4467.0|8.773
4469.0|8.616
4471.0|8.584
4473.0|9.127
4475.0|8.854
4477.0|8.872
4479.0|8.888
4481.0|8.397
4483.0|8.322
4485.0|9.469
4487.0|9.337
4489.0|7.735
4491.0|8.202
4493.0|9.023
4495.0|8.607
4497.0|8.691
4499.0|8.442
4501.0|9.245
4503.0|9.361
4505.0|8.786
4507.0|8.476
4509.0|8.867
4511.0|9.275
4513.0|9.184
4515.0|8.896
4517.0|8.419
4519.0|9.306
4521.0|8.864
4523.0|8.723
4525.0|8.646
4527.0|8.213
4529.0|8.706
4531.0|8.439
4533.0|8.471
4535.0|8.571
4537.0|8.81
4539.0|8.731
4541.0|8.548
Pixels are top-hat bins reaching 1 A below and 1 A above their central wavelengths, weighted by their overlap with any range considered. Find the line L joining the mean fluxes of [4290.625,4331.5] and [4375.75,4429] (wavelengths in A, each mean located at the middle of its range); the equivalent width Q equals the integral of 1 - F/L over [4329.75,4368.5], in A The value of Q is 4.0 A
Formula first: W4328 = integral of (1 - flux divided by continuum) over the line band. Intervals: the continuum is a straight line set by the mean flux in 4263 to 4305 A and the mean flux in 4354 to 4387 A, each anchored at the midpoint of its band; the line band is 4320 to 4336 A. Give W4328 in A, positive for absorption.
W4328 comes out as 0.3 A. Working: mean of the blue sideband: 9.04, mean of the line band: 9.04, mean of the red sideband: 9.41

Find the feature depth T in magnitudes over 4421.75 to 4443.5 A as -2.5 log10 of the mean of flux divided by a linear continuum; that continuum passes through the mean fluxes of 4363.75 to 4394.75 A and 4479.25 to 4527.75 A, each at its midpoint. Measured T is 0.02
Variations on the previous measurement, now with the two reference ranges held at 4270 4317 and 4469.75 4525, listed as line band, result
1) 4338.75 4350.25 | 0.248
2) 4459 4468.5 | -0.019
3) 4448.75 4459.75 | 0.011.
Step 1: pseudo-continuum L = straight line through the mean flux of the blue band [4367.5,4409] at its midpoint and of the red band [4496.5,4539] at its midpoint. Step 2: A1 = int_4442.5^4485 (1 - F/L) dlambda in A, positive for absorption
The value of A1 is 1.2 A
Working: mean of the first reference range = 9.39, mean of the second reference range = 8.78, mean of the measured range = 8.78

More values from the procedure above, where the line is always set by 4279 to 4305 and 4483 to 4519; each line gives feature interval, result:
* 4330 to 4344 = 2.47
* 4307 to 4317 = 0.15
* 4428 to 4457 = 0.12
